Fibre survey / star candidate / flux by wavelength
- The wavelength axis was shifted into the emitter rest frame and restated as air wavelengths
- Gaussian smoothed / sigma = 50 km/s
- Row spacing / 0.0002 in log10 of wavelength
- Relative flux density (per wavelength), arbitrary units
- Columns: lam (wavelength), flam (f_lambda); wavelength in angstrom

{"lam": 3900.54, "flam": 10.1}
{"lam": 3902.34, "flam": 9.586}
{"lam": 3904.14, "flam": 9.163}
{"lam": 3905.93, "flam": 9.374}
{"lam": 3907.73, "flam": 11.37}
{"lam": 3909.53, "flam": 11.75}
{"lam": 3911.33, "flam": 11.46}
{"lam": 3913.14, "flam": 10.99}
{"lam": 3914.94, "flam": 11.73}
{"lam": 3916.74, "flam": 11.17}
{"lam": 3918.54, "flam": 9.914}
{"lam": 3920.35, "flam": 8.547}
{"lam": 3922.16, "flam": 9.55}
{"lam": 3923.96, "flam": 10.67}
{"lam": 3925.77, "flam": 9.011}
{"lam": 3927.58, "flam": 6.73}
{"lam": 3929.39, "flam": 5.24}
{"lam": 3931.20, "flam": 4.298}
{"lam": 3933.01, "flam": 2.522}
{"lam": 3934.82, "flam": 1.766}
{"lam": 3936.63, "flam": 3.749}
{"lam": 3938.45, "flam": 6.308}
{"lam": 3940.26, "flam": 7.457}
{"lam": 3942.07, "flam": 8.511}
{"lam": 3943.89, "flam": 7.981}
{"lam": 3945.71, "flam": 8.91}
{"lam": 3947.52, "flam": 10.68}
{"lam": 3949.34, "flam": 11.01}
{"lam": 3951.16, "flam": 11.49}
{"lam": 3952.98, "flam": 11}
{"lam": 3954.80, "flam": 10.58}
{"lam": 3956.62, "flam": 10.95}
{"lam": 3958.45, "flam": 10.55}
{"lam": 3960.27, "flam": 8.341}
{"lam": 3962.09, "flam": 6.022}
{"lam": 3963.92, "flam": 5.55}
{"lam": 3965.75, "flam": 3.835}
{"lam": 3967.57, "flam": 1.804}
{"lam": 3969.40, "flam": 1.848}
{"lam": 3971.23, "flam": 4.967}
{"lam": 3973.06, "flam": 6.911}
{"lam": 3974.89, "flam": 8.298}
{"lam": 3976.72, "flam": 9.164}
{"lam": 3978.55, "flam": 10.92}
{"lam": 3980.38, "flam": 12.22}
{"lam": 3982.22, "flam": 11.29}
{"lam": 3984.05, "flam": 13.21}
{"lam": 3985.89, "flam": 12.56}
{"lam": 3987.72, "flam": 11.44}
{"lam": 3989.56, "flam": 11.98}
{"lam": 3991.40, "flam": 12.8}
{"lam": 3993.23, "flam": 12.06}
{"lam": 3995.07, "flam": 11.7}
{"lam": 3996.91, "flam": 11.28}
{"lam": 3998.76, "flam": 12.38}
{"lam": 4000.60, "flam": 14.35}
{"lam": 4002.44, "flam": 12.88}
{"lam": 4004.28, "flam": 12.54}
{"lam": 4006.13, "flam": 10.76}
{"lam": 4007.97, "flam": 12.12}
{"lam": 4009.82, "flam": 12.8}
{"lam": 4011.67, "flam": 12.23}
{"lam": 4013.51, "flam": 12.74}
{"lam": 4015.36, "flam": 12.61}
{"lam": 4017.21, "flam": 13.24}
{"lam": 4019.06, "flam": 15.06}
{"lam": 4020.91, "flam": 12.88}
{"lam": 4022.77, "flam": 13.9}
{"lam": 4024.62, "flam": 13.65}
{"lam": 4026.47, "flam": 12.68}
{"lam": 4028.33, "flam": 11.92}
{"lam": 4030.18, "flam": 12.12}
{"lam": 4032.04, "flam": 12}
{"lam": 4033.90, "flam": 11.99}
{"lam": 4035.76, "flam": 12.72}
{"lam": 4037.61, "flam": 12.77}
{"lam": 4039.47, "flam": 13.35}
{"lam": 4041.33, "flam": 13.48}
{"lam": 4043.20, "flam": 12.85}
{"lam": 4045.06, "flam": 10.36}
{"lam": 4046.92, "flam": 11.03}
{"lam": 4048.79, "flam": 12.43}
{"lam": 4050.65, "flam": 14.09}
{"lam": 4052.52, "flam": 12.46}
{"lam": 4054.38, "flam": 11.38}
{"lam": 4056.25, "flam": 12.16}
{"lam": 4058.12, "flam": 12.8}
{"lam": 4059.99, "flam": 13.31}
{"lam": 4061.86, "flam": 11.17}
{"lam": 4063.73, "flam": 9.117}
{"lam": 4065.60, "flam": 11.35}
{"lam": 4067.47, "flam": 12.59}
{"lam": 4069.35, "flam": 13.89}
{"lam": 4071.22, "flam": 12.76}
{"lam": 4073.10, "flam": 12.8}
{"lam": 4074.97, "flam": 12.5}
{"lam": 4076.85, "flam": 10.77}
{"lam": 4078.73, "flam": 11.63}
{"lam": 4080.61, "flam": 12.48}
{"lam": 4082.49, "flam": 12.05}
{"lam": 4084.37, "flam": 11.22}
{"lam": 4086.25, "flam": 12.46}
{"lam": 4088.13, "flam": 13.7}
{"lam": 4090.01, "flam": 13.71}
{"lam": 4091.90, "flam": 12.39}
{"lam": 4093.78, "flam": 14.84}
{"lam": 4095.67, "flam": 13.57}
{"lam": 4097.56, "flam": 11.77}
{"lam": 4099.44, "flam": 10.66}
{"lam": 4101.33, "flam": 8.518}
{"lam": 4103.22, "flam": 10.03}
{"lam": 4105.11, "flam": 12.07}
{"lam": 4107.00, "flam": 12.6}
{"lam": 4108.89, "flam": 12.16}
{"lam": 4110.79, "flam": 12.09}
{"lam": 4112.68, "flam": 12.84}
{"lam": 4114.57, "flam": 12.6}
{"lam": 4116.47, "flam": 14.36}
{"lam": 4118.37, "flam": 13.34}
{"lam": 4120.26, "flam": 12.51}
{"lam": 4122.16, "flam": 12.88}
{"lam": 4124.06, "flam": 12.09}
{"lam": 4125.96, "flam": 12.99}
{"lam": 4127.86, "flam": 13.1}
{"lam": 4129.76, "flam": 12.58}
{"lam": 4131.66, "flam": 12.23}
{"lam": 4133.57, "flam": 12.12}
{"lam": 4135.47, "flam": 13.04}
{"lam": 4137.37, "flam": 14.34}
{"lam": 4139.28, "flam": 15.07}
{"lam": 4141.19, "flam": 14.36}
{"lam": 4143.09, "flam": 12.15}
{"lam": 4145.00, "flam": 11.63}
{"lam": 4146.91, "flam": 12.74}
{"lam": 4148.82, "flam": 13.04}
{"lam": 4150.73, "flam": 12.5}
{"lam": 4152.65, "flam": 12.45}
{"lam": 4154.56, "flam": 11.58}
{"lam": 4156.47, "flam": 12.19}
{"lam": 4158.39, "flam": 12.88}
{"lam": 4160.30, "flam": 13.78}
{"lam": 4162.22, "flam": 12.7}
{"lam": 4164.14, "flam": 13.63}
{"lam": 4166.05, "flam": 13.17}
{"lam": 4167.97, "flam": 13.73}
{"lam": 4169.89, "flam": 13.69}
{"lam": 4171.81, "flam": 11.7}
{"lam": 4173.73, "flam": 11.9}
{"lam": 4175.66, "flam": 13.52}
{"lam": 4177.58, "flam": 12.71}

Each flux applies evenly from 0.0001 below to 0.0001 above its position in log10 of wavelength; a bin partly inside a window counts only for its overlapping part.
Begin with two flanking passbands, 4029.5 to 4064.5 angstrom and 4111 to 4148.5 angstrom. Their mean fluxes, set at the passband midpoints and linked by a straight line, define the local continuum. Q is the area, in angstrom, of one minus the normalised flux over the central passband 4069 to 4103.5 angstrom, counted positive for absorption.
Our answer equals 0.99 angstrom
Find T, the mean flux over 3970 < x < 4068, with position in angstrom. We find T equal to 12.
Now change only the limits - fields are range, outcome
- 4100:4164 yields 12.6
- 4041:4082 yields 12.1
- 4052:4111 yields 12.1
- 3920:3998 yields 8.52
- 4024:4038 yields 12.4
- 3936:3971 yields 7.69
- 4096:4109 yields 11.2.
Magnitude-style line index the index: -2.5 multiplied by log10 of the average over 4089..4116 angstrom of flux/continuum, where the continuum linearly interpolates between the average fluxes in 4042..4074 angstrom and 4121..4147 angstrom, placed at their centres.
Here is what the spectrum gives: 0.04 mag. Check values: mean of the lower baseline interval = 12.2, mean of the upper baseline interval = 13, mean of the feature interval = 12.2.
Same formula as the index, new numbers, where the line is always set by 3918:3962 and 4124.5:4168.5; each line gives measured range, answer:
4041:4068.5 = -0.12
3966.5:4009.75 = -0.13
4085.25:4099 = -0.13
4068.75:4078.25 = -0.11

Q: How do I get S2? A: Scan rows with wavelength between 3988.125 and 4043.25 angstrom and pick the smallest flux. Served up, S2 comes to 10.76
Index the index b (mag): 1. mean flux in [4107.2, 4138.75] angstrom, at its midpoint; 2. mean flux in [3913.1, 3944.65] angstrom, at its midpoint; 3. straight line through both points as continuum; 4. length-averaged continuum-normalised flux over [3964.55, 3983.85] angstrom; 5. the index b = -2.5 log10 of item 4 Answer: 0.20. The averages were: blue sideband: 7.46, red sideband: 12.9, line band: 7.33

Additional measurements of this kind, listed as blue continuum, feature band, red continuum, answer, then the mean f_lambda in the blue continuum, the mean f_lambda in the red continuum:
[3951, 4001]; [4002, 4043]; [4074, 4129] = -0.20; 9.55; 12.3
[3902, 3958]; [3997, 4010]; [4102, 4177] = -0.22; 8.83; 12.8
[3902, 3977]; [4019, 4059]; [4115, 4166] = -0.20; 8.09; 12.9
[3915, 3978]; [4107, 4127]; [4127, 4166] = -0.06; 7.58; 12.9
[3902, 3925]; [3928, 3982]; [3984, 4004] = 0.48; 10.4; 12.4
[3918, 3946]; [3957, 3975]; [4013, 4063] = 0.42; 6.86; 12.6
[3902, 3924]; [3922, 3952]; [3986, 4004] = 0.44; 10.4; 12.3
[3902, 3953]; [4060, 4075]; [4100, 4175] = -0.07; 8.64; 12.6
